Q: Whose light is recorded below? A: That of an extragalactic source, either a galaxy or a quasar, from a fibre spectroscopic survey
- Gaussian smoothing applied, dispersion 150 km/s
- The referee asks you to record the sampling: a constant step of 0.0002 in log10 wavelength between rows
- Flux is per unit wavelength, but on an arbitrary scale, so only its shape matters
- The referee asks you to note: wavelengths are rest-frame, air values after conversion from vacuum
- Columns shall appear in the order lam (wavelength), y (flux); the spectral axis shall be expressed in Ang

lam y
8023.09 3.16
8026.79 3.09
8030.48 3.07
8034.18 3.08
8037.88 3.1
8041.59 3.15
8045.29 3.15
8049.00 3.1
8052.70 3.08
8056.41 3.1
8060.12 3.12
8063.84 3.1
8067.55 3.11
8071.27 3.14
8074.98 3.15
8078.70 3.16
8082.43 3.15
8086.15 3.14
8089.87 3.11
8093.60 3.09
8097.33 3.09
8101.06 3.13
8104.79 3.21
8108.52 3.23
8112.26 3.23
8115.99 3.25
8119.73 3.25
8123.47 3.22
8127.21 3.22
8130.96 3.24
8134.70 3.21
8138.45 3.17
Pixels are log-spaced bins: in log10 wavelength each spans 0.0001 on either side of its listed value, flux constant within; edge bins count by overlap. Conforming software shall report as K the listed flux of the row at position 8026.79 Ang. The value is 3.09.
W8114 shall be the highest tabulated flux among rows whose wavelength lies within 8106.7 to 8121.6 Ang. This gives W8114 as 3.25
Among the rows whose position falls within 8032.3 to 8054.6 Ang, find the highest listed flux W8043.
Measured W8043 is 3.15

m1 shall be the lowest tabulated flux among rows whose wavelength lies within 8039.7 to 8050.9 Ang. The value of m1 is 3.1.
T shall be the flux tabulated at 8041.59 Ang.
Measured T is 3.15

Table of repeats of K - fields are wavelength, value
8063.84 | 3.1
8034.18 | 3.08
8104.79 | 3.21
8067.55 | 3.11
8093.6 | 3.09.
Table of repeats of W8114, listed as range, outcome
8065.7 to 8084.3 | 3.16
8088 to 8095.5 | 3.11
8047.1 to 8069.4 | 3.12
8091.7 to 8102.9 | 3.13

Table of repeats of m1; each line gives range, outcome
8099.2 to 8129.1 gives 3.13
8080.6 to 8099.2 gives 3.09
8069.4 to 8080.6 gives 3.14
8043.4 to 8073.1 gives 3.08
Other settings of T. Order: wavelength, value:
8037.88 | 3.1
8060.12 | 3.12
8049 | 3.1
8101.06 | 3.13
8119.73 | 3.25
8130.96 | 3.24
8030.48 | 3.07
